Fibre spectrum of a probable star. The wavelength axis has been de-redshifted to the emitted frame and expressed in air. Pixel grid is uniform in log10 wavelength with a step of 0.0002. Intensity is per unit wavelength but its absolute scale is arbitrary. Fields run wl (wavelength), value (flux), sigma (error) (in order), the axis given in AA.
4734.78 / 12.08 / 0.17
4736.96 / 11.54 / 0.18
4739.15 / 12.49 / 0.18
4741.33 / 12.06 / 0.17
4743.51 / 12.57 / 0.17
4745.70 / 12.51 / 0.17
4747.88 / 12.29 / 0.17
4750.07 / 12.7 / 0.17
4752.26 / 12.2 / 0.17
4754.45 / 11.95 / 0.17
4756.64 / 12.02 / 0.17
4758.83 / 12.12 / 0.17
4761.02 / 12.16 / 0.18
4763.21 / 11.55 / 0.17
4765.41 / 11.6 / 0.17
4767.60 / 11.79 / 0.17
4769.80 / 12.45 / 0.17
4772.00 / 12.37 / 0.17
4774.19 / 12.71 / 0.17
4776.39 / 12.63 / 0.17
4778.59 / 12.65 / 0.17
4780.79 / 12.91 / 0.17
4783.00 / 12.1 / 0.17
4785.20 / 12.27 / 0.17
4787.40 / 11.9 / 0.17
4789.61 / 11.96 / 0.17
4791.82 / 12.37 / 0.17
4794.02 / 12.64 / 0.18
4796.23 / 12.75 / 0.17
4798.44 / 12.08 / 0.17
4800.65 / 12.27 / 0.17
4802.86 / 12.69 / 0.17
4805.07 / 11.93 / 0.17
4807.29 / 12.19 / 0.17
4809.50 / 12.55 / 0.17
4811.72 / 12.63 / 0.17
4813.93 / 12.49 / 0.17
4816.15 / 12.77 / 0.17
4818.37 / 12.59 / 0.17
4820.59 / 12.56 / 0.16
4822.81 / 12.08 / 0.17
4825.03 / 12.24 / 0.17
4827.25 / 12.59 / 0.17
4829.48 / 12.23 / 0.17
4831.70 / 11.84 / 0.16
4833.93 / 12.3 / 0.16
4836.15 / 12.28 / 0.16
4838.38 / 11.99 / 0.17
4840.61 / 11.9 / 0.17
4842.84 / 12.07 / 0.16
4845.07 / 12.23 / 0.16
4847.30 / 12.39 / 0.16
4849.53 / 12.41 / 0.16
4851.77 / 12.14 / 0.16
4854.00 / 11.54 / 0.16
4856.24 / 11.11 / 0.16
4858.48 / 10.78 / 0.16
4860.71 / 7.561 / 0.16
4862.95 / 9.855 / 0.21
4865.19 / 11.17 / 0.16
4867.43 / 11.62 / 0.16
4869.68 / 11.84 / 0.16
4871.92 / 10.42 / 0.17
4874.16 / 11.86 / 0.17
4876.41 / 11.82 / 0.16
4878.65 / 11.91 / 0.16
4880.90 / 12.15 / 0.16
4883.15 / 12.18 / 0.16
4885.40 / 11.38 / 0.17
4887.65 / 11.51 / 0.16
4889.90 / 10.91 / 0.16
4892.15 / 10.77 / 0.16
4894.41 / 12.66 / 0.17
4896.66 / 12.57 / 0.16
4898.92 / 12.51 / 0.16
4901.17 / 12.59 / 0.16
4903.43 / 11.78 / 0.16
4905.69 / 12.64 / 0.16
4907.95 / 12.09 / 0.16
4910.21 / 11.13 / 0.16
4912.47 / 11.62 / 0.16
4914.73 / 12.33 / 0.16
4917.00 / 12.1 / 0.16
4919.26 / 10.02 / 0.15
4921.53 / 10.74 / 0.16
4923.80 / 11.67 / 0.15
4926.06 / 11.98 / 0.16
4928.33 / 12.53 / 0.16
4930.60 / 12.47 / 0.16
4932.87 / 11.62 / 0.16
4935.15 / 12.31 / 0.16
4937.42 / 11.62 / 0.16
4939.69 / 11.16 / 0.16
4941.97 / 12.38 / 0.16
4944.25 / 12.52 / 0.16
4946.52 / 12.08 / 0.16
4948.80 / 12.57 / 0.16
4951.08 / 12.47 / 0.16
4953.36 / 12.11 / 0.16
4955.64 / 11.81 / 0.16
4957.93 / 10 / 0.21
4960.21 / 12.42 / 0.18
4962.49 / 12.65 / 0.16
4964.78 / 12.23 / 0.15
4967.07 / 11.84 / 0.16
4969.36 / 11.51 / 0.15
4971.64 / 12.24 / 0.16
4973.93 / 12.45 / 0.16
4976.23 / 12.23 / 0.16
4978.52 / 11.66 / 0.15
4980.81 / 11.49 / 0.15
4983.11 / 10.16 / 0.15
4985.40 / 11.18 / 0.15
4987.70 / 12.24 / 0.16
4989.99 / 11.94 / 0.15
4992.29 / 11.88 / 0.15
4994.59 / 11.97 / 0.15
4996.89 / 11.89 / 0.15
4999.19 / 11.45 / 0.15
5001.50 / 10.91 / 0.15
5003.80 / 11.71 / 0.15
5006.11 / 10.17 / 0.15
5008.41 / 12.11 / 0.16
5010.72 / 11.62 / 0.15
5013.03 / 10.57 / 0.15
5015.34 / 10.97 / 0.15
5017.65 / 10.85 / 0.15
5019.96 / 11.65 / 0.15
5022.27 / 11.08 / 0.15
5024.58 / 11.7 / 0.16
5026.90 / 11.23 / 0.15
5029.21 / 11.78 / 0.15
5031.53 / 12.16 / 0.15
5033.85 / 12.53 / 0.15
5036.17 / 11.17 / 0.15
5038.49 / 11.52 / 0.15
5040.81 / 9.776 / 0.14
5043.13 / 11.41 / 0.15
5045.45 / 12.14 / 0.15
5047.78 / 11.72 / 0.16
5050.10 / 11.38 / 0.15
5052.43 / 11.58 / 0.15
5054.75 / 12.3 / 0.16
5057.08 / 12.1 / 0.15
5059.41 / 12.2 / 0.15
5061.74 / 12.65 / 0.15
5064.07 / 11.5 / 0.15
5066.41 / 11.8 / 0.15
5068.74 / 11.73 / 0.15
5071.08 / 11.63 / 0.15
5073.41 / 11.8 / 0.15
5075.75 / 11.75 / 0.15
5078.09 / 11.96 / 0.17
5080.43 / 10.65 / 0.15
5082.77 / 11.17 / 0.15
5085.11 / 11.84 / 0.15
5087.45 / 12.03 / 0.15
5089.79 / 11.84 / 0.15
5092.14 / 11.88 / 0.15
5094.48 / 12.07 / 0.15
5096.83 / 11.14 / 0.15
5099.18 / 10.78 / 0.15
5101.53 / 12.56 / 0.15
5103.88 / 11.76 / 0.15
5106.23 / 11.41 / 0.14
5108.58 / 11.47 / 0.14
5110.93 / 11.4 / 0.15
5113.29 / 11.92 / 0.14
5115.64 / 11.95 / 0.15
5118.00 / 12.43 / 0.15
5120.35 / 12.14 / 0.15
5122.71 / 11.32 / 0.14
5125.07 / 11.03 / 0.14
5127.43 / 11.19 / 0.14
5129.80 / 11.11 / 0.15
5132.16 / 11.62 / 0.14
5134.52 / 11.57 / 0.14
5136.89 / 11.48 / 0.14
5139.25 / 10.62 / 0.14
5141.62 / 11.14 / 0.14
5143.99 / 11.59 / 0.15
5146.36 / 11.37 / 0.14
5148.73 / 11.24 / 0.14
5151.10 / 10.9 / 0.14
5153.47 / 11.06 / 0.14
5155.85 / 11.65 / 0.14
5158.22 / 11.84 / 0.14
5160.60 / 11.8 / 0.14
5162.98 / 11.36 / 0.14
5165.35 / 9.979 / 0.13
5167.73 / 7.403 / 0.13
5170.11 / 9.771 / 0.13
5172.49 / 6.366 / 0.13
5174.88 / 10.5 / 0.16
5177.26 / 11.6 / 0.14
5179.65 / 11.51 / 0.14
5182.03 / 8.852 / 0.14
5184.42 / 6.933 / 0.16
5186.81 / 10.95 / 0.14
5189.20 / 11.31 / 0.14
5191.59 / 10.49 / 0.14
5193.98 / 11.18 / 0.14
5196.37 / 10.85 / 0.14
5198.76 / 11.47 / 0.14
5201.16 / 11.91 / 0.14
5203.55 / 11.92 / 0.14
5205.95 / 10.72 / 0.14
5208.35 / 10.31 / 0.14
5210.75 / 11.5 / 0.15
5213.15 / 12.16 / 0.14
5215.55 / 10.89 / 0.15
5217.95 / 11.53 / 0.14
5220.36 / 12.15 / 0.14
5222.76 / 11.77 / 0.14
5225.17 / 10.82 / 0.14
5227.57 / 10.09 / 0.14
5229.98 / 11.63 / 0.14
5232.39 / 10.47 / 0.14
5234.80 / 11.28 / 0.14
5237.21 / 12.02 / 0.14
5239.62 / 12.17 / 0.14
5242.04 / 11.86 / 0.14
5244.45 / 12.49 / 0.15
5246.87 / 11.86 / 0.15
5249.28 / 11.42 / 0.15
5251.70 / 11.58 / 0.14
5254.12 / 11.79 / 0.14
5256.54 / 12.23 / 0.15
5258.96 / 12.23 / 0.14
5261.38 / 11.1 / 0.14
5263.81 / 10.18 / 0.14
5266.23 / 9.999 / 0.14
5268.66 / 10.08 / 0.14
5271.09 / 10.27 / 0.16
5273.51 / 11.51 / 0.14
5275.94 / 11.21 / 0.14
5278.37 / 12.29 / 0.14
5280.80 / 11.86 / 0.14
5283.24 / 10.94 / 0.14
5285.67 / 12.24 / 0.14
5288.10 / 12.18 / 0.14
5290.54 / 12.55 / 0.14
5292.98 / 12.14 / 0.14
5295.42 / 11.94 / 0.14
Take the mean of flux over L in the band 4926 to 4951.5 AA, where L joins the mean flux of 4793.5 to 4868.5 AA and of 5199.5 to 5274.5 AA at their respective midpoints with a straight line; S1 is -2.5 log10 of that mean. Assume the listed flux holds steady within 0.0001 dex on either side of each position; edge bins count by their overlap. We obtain -0.03 mag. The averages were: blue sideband 11.9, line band 12.1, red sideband 11.4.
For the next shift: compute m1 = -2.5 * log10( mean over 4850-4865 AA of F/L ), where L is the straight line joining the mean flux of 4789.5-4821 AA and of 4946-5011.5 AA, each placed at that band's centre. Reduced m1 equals 0.15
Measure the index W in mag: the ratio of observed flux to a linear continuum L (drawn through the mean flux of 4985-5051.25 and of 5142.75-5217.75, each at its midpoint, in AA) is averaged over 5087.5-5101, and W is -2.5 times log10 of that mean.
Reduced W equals -0.05 mag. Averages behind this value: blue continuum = 11.5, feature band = 11.6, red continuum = 10.7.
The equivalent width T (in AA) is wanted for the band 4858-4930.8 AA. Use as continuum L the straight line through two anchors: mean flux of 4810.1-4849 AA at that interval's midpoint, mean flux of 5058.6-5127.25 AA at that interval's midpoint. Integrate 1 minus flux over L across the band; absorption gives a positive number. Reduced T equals 3.67 AA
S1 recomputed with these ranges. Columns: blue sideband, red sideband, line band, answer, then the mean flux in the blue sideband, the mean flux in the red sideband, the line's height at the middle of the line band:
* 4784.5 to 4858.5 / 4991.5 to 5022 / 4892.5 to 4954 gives -0.02 mag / 12.2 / 11.3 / 11.7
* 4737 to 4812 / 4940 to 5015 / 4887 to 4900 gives 0.01 mag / 12.3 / 11.7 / 12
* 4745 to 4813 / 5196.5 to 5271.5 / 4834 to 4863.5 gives 0.06 mag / 12.3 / 11.4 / 12.1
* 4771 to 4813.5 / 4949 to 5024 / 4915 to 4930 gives 0.03 mag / 12.4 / 11.6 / 11.9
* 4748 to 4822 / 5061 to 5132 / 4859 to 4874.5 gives 0.15 mag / 12.3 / 11.7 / 12.1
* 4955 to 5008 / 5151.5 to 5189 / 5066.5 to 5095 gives -0.08 mag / 11.7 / 10.2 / 10.9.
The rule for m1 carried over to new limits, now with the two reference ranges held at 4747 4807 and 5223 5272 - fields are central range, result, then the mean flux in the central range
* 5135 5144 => 0.032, 11.2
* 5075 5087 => 0.013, 11.5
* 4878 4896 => 0.031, 11.7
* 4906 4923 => 0.045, 11.5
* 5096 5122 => -0.014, 11.7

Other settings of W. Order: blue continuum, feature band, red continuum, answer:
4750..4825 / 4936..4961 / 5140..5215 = -0.03 mag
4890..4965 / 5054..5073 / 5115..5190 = -0.07 mag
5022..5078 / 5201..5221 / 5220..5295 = 0.01 mag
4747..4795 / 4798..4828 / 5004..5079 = -0.02 mag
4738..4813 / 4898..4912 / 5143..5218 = -0.03 mag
